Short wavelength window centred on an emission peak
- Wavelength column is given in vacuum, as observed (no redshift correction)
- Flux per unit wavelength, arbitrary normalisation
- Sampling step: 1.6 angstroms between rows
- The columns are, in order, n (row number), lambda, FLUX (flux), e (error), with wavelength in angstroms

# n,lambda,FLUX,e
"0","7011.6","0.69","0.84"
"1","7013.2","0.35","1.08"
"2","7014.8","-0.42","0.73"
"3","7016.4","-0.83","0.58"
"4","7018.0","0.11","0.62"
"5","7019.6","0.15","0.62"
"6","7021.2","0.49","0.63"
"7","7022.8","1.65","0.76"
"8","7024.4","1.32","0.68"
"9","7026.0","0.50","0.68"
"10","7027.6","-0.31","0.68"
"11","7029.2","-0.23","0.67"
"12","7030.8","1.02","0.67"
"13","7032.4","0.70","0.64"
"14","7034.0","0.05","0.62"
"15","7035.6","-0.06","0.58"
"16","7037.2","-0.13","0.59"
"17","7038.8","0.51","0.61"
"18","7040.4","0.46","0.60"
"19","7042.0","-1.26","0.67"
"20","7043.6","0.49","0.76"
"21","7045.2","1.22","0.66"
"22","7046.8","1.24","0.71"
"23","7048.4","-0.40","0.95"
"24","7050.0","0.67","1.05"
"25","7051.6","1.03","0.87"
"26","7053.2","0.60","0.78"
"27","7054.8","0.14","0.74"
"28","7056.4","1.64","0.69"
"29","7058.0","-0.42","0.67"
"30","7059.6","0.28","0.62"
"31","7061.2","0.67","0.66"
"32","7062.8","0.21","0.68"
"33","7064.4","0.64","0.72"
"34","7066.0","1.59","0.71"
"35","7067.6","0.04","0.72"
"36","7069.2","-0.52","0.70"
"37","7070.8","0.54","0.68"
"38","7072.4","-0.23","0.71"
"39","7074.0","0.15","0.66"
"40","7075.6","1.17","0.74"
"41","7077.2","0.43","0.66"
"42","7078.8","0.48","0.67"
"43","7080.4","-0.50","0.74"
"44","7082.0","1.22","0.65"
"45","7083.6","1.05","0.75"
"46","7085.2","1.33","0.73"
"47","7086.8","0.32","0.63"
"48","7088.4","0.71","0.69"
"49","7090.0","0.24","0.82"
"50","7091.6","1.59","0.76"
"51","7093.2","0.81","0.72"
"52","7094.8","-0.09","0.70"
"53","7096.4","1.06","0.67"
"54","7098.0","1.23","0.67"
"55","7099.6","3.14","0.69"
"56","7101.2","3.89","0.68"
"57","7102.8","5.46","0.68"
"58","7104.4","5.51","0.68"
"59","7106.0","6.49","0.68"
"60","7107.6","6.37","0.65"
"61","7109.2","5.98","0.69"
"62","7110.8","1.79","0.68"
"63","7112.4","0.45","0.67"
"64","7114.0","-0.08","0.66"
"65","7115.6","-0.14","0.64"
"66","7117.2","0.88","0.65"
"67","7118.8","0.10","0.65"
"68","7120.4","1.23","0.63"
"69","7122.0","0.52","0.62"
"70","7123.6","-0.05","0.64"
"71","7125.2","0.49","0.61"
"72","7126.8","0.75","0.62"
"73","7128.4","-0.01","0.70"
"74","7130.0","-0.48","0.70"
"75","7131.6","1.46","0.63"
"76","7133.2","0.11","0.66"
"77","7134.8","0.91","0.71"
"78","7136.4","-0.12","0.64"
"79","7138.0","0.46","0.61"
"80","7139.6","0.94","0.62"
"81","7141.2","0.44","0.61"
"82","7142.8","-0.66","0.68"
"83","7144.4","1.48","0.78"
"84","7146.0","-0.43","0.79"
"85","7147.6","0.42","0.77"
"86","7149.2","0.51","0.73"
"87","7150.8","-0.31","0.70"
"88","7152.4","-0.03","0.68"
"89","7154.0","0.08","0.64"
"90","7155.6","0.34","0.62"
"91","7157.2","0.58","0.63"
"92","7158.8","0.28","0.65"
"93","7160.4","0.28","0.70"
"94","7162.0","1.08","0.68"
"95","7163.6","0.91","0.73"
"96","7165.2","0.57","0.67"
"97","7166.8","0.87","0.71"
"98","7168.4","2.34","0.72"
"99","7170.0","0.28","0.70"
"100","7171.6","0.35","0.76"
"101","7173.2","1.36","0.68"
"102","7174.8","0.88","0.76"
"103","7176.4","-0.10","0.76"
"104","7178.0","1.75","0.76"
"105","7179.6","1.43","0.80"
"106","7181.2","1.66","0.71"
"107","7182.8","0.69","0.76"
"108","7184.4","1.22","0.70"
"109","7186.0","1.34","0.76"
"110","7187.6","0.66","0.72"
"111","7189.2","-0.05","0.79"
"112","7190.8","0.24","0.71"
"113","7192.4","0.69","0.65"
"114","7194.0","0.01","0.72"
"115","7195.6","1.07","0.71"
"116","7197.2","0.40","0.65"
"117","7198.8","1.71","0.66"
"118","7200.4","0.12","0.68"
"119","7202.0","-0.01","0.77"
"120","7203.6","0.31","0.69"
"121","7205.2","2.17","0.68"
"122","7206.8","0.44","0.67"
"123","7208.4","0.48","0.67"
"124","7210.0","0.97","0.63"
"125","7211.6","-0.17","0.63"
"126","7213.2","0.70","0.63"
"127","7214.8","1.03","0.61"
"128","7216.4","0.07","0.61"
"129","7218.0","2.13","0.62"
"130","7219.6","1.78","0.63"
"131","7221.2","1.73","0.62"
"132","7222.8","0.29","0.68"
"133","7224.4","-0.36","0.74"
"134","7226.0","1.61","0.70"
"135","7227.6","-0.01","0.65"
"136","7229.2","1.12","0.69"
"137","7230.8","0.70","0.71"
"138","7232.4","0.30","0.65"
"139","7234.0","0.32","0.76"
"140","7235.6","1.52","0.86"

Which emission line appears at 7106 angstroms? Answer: [O II]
